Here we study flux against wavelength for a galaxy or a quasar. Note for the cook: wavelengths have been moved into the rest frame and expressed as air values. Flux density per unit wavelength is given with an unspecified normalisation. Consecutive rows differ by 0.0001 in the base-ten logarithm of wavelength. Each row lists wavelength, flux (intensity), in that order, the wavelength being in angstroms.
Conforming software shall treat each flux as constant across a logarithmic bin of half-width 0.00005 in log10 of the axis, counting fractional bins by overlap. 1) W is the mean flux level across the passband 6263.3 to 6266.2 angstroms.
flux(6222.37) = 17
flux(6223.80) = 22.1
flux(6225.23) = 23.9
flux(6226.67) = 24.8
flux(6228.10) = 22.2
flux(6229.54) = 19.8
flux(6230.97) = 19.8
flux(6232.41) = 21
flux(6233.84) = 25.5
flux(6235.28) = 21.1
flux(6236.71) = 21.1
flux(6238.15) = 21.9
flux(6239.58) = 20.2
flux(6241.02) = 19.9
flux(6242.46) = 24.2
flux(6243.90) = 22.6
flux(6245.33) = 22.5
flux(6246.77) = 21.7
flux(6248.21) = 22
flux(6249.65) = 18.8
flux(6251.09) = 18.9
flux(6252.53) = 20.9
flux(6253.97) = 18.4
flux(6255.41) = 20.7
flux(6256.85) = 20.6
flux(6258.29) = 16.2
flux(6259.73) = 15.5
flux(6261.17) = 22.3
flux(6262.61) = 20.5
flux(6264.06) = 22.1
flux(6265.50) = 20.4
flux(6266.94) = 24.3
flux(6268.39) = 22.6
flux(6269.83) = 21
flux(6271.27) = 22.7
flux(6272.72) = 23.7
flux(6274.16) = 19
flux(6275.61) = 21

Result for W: 21.2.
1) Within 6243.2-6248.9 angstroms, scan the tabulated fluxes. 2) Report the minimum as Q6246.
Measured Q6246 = 21.7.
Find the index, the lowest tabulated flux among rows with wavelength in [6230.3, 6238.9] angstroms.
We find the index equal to 19.8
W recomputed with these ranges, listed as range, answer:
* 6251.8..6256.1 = 20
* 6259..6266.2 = 20.2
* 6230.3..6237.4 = 21.7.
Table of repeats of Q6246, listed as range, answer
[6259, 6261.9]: 15.5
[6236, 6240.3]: 20.2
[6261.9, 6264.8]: 20.5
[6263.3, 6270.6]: 20.4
